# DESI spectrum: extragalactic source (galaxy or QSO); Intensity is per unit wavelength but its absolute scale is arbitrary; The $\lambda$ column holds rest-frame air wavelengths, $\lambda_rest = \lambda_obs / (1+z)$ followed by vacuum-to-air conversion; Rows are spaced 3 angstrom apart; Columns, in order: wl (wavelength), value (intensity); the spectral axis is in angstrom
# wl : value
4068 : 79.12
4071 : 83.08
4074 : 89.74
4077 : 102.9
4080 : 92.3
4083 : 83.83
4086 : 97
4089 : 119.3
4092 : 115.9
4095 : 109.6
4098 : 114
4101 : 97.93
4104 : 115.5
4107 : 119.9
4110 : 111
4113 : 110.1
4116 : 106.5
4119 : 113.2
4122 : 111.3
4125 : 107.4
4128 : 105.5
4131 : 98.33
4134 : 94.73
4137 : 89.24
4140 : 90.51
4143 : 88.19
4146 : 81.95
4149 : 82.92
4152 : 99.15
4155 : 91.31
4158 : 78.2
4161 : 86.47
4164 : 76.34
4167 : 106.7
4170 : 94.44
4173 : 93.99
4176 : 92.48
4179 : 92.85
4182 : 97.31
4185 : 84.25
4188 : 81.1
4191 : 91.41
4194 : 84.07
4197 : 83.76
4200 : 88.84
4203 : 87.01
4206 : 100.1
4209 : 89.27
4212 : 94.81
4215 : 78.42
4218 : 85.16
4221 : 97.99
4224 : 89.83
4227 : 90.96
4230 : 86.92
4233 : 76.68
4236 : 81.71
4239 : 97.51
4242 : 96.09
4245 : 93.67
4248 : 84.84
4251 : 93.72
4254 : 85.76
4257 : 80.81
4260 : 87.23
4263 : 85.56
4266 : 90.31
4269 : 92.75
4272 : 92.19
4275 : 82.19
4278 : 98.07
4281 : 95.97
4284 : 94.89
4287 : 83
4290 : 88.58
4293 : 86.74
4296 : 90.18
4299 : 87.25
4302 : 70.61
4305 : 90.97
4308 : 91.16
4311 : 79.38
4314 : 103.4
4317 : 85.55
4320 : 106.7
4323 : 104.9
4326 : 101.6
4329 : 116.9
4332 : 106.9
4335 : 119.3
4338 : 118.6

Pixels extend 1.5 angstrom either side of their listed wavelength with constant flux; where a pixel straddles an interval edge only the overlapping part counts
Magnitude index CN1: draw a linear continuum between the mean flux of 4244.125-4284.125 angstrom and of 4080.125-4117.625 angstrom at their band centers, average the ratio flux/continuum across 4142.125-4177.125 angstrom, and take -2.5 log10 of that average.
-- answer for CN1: 0.13 mag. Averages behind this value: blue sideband 108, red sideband 89.6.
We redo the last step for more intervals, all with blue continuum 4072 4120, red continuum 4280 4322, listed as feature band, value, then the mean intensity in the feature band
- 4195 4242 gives 0.09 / 88.8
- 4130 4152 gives 0.14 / 89.9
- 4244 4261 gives 0.07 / 87.5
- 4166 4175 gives 0.03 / 97.6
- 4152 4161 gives 0.16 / 87.4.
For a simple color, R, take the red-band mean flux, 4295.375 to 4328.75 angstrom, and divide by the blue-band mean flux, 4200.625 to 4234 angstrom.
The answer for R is 1.04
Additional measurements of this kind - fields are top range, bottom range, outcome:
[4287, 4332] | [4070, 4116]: 0.89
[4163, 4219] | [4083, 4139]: 0.84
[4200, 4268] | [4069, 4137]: 0.85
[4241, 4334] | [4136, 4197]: 1.03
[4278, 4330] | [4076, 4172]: 0.93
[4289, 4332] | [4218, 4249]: 1.05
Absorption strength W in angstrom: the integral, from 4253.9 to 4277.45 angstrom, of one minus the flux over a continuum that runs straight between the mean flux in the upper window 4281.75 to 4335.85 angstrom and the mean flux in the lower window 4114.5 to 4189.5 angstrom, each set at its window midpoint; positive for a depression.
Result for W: 1.7 angstrom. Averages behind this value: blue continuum 93.8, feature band 87.6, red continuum 94.6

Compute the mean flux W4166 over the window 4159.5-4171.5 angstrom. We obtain 91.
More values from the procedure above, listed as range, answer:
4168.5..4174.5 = 94.2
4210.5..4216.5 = 86.6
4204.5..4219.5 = 89.6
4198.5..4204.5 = 87.9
